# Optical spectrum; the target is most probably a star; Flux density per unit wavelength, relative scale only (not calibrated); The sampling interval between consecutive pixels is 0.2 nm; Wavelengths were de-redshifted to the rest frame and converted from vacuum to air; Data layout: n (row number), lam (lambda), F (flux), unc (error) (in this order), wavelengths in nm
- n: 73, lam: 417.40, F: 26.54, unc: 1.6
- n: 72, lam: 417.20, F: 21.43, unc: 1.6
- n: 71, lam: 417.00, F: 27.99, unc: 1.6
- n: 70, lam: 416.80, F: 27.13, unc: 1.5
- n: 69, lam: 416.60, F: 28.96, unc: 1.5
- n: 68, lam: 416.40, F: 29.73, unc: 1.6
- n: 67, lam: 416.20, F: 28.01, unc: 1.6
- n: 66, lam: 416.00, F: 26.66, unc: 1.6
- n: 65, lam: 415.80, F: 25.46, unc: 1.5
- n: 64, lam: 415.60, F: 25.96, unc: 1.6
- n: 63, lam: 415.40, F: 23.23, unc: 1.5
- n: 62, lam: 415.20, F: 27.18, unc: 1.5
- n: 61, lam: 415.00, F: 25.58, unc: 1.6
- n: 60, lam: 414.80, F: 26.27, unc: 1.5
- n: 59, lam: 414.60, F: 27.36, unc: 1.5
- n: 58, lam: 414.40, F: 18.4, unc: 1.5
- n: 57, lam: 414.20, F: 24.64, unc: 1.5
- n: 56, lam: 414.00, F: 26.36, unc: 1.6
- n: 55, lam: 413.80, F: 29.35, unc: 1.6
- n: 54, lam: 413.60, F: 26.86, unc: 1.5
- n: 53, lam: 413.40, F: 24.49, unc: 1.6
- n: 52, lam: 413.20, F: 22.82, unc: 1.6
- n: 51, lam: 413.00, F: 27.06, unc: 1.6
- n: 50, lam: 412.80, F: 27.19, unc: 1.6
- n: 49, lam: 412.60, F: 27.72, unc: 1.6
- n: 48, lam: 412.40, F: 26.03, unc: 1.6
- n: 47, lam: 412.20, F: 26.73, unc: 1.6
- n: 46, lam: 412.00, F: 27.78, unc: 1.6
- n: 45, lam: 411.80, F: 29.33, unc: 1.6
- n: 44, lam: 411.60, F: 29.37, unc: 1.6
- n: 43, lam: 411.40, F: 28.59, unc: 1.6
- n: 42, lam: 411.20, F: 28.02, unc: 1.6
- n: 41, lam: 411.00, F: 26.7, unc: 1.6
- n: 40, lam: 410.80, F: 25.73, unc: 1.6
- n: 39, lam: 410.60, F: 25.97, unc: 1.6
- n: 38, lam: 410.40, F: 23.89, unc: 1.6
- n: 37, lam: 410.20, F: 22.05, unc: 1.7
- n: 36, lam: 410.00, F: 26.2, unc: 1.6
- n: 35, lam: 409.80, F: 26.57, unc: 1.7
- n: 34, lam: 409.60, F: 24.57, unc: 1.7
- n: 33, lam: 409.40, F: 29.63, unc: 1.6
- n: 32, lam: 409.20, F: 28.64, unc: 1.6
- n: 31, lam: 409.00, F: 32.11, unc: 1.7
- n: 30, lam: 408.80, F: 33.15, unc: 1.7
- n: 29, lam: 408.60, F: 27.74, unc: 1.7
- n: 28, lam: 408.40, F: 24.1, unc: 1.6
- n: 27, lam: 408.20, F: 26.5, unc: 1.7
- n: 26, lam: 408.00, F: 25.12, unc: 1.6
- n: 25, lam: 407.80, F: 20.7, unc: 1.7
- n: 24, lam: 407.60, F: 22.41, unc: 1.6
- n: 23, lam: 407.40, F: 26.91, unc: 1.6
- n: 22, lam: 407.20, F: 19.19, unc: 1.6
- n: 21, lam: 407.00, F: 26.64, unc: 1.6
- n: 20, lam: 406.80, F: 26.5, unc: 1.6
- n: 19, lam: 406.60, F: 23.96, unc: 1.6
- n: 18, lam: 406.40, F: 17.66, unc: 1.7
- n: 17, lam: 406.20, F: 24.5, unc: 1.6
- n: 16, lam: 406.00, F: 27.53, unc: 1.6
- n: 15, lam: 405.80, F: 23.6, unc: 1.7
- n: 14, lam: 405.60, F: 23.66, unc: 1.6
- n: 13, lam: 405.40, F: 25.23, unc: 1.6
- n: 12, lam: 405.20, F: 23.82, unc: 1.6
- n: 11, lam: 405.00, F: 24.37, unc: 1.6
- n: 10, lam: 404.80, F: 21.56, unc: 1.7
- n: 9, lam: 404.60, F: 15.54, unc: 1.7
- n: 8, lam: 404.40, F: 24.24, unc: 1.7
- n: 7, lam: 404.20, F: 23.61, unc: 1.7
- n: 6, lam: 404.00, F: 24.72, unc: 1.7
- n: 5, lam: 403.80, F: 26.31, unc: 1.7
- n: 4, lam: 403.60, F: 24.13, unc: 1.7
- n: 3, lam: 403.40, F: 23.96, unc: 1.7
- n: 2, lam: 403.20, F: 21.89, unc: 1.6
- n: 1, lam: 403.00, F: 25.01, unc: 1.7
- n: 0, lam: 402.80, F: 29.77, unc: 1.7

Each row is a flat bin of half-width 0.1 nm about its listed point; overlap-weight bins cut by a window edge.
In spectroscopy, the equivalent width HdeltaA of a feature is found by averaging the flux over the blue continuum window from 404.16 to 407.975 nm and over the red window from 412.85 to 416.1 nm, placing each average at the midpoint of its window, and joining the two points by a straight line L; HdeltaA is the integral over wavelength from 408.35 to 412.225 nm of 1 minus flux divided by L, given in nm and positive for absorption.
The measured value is -0.48 nm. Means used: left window 23.3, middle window 27.4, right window 25.5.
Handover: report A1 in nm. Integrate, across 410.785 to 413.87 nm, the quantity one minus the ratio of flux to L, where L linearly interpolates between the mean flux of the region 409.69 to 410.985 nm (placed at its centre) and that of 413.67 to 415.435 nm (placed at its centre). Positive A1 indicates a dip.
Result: -0.22 nm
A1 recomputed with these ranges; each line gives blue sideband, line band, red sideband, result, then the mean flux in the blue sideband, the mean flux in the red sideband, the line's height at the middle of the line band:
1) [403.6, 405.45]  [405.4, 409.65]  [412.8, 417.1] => -0.238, 23.3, 26.2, 24.1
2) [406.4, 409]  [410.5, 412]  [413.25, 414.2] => -0.104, 25.2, 26.3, 25.9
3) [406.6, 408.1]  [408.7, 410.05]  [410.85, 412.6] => -0.164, 23.9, 27.8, 25.7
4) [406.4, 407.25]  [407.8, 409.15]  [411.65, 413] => -0.152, 23.6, 27.5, 24.8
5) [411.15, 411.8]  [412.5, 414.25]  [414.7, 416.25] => 0.073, 28.8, 26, 27.5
